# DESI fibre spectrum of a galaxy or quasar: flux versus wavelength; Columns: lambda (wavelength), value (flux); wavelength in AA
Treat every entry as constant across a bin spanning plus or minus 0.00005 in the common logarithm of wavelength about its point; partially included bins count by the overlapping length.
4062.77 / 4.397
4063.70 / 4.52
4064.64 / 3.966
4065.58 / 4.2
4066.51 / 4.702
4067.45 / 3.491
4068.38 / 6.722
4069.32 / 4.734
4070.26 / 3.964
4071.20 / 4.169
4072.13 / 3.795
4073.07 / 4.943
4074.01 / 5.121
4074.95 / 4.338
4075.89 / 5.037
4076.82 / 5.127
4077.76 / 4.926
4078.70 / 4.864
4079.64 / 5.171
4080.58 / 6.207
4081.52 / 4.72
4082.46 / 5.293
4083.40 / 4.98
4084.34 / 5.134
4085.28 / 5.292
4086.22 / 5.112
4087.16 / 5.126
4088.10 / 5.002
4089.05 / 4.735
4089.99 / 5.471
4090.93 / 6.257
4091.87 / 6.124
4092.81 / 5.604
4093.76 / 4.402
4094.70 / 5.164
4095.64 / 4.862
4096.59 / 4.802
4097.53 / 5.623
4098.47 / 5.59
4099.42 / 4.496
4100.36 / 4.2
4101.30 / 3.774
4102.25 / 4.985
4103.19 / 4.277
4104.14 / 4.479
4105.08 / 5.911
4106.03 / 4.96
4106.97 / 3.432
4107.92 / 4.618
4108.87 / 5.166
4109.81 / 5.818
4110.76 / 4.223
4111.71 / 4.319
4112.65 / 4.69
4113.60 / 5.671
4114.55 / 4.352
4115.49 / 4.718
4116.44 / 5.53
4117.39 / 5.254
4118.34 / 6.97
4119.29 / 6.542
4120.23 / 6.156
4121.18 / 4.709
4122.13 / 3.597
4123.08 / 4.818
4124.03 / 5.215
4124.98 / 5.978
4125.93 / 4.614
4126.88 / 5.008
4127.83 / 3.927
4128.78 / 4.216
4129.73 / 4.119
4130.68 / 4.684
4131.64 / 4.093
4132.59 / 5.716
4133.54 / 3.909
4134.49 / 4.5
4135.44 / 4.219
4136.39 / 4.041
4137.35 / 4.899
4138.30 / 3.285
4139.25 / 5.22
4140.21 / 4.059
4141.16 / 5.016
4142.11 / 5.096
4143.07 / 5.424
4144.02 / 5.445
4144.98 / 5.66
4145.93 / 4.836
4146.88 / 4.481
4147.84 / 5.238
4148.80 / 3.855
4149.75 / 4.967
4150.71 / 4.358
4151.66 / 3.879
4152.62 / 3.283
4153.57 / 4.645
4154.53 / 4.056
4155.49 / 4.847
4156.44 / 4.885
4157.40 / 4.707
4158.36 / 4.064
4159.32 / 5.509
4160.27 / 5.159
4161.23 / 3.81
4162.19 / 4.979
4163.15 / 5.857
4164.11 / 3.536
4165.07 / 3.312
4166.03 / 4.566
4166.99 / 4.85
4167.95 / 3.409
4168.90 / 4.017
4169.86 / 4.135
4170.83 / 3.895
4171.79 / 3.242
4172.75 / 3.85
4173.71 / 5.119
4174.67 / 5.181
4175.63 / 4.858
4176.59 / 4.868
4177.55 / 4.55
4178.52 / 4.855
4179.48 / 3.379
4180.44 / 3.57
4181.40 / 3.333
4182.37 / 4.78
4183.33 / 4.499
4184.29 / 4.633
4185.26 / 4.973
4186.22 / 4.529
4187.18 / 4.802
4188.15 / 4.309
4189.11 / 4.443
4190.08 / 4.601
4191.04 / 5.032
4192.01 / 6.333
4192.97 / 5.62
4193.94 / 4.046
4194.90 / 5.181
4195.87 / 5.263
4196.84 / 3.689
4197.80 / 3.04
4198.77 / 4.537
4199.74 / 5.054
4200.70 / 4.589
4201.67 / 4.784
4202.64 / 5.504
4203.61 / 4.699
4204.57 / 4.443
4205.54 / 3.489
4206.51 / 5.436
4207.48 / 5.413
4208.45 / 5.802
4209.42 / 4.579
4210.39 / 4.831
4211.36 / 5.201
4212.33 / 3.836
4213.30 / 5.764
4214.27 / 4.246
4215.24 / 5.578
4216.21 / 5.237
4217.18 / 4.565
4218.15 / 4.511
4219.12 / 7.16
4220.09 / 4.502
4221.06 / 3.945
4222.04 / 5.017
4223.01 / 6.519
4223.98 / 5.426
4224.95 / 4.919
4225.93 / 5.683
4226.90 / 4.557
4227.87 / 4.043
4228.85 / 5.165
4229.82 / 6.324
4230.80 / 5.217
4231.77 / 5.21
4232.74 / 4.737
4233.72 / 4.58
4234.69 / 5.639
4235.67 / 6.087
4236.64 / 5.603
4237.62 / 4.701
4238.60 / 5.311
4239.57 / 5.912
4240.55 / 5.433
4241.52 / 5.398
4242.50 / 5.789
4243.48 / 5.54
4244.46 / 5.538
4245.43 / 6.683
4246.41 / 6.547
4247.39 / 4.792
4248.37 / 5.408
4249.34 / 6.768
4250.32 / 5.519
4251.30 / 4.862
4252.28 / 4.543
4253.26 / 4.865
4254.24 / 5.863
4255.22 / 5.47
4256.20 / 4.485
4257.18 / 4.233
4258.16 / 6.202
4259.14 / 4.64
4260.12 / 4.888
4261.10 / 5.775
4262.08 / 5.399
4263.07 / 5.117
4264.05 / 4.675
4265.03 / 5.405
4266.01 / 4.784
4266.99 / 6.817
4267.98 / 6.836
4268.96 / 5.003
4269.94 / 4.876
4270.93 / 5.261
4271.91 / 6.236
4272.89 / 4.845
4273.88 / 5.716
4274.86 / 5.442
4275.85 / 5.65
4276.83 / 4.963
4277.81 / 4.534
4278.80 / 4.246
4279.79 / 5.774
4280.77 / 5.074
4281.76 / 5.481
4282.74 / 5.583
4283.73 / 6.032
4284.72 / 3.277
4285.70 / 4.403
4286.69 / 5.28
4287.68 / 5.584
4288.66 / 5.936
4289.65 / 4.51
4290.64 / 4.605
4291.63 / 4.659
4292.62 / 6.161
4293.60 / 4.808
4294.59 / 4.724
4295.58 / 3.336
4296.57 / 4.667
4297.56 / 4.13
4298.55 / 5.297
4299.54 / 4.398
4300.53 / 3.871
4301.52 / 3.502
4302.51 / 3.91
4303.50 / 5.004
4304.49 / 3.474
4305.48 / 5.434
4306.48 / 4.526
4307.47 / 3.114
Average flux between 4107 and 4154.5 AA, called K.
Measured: 4.78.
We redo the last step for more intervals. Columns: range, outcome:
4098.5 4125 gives 4.95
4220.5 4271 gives 5.35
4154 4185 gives 4.39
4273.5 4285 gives 5.18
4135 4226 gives 4.66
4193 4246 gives 5.08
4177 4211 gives 4.65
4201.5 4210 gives 4.91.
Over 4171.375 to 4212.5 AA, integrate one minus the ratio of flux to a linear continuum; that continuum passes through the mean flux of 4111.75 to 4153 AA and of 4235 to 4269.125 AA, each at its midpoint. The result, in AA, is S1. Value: 4.0 AA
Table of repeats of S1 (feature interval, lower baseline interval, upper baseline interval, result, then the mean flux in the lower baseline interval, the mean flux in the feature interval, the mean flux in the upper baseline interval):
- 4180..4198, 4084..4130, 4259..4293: 1.9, 5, 4.59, 5.24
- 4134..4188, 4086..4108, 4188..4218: 4.3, 4.96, 4.48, 4.81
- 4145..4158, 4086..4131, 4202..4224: 1.3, 4.99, 4.5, 5.02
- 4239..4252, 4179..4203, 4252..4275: -1.4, 4.58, 5.69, 5.31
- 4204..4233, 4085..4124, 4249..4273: 1.2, 5.05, 5.05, 5.33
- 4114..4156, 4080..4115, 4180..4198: 0.6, 5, 4.76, 4.59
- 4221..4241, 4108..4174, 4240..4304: -1.1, 4.67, 5.27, 5.15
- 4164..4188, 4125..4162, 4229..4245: 3.0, 4.59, 4.28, 5.44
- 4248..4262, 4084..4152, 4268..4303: -0.9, 4.89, 5.26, 4.93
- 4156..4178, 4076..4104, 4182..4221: 2.0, 5.07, 4.45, 4.83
